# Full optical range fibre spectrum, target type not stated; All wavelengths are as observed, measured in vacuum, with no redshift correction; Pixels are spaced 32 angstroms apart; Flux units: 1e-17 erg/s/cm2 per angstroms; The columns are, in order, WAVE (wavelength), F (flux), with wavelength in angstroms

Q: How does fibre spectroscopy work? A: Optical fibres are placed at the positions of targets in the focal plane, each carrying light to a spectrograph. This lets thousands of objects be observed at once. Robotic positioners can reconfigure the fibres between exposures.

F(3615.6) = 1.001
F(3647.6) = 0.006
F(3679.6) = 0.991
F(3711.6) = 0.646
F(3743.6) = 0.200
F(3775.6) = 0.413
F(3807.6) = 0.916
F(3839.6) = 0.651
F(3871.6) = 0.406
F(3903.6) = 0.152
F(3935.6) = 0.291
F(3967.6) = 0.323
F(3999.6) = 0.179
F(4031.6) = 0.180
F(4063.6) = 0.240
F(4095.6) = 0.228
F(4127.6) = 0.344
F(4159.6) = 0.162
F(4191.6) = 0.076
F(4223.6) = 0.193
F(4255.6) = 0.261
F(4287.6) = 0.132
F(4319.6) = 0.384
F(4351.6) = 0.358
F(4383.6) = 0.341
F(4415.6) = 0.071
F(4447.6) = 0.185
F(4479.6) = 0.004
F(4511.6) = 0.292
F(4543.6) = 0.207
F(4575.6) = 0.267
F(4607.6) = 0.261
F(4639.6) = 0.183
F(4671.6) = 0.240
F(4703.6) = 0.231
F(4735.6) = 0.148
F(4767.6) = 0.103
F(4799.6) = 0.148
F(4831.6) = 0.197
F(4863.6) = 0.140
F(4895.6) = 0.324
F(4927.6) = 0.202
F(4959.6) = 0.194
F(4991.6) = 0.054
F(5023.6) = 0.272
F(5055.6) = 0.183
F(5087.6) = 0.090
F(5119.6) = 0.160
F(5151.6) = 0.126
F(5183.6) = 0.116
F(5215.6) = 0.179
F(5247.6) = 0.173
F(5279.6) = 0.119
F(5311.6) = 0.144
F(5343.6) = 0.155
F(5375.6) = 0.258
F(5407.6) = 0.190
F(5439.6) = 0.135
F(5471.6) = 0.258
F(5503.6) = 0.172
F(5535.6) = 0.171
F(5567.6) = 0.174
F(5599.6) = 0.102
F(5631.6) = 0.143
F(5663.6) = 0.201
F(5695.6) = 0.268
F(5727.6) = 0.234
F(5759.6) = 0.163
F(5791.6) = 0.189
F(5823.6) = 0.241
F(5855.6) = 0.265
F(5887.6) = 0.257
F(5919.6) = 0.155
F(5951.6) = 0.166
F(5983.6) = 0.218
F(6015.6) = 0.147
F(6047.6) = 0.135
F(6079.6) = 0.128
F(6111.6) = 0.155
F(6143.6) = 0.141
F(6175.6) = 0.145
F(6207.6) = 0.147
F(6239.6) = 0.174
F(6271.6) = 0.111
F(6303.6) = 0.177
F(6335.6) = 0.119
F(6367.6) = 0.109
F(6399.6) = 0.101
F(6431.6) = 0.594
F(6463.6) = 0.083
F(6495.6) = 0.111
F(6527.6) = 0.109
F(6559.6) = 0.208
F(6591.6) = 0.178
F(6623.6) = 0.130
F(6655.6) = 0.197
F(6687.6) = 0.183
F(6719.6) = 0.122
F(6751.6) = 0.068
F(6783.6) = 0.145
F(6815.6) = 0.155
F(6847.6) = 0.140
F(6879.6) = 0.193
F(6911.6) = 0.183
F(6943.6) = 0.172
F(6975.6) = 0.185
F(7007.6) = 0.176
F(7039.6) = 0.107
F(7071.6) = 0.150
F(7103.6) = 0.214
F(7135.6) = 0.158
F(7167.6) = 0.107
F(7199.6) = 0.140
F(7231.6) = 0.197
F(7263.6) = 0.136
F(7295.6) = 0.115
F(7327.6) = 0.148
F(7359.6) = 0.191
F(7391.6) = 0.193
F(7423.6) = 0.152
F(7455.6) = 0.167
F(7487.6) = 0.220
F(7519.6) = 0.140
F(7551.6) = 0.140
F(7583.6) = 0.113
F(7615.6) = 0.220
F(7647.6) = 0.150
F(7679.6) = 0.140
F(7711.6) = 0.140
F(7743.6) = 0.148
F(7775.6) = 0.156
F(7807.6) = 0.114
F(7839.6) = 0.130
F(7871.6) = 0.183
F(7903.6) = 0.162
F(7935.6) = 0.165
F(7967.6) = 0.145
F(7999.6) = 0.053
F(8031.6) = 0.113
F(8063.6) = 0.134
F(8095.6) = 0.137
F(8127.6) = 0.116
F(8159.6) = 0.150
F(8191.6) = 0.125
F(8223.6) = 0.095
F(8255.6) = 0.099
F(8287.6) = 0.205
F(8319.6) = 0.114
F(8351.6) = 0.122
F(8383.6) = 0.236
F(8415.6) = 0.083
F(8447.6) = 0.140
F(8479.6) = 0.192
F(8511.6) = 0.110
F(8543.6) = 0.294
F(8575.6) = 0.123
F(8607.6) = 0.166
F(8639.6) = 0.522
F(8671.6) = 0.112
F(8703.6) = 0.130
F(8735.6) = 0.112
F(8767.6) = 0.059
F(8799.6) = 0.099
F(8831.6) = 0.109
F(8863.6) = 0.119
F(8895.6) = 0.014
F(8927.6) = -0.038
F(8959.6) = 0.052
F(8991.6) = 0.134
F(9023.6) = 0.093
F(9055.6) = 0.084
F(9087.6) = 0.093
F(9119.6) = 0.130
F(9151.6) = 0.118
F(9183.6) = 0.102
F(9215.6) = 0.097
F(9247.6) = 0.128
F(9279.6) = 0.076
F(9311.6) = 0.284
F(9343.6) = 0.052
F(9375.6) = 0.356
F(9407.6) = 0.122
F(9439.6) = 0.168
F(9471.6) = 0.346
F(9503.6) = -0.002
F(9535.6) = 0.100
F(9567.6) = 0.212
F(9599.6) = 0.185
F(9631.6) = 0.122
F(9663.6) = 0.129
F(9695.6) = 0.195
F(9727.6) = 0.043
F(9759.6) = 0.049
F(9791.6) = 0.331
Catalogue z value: 0.72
